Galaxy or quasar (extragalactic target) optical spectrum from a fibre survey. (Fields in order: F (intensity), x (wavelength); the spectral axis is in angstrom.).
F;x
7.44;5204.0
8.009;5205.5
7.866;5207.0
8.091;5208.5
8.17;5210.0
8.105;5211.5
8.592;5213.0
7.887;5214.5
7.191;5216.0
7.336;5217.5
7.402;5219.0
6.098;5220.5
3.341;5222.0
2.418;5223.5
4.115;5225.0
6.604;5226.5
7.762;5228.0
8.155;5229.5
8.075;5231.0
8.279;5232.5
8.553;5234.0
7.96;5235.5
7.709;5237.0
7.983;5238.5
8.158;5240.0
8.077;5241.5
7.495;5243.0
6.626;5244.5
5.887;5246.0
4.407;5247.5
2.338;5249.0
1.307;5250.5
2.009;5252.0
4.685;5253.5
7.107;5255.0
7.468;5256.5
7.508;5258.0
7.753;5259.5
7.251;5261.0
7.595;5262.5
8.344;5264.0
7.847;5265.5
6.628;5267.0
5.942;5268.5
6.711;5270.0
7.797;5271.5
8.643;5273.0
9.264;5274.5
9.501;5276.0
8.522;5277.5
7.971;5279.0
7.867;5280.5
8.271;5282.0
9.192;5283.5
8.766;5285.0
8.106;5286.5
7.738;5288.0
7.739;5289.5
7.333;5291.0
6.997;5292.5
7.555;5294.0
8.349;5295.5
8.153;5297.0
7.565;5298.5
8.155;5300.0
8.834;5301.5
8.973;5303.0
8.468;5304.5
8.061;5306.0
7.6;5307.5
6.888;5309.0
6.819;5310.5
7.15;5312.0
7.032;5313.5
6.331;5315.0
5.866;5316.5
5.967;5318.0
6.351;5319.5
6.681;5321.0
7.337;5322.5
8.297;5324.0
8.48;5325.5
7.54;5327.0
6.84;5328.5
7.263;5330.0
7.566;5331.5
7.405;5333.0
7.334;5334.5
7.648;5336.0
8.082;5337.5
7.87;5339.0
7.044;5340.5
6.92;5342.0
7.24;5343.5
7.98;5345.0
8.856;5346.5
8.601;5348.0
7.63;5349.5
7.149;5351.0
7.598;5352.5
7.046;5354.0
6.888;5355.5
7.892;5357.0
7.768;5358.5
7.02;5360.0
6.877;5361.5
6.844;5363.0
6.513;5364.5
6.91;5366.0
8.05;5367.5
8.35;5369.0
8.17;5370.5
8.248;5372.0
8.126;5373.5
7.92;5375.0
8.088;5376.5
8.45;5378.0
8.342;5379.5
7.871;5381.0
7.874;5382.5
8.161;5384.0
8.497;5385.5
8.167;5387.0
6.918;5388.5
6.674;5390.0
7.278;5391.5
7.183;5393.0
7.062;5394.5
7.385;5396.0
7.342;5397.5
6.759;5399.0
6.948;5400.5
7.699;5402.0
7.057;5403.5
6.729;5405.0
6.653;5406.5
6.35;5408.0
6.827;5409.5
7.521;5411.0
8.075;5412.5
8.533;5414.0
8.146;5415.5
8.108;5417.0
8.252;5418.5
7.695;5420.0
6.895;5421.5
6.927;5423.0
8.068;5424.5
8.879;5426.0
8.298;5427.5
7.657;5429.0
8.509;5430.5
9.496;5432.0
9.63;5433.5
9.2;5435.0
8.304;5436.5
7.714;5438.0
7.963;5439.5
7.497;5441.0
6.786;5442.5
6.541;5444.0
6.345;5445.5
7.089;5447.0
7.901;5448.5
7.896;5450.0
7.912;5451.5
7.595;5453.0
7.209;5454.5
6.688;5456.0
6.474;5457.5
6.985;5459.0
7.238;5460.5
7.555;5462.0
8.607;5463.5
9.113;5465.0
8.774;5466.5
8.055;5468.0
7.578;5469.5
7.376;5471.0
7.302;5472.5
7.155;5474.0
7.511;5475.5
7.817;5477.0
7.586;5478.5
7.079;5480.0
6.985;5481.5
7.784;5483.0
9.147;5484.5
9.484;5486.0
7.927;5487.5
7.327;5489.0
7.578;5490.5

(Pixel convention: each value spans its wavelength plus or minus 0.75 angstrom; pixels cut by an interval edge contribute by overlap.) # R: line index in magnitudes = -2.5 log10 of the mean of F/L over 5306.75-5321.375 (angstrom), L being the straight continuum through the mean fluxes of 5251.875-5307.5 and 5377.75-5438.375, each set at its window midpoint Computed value 0.16 mag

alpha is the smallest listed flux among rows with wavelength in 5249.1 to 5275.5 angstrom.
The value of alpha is 1.307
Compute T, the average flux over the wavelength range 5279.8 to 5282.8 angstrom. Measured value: 8.09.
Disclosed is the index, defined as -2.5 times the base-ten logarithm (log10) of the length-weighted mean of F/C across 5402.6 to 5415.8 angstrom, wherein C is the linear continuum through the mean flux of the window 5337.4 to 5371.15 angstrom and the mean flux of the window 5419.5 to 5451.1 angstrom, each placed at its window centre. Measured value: 0.07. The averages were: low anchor 7.52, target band 7.3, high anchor 7.87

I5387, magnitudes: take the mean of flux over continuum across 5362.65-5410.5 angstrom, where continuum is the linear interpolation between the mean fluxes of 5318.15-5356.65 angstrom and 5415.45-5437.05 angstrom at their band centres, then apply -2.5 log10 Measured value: 0.06 mag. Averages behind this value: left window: 7.49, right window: 8.27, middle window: 7.49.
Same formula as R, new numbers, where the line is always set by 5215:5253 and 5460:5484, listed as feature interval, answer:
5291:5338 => -0.11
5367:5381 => -0.15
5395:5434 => -0.05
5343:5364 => -0.08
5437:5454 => 0.03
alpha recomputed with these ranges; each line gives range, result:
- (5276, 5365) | 5.866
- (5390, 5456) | 6.345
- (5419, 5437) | 6.895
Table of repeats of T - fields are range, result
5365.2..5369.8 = 7.76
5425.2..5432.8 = 8.57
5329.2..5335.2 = 7.39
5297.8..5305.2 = 8.4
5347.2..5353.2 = 7.75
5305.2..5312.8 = 7.31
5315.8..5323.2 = 6.44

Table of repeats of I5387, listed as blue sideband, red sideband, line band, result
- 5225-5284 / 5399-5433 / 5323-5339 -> -0.04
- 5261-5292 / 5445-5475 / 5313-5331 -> 0.12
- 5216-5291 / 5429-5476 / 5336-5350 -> -0.07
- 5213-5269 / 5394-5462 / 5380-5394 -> -0.04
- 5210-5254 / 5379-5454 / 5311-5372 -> -0.03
